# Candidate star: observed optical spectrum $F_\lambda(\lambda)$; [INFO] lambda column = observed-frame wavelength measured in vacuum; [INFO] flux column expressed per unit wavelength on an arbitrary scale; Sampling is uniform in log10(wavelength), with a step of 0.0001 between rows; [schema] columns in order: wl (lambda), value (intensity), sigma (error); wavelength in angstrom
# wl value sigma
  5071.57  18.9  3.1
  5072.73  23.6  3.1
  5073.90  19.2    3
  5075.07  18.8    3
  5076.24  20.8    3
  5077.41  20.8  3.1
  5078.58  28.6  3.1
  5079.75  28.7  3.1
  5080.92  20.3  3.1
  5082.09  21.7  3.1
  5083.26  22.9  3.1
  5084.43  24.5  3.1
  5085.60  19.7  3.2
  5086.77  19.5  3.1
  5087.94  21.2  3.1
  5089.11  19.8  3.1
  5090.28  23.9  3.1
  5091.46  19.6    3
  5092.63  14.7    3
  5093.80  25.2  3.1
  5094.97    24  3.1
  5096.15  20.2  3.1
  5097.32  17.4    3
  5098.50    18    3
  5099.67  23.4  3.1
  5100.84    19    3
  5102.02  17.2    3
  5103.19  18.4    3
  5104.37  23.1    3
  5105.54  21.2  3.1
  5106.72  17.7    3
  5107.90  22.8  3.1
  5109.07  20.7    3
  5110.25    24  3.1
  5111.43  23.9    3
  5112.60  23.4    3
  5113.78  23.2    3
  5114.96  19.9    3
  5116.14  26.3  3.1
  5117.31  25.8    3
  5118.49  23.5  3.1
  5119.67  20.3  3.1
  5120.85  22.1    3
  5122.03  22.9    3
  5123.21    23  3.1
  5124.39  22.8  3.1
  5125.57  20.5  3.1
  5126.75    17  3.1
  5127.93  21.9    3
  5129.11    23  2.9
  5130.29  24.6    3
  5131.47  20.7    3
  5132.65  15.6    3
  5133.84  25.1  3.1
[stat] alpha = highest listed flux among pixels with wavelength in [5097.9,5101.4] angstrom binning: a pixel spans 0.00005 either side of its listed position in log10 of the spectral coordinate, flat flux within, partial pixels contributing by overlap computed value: 23.4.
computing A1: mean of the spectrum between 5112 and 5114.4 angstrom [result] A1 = 23.3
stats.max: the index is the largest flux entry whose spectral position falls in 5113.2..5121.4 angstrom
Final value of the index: 26.3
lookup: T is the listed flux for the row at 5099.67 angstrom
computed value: 23.4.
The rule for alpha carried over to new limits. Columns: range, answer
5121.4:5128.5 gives 23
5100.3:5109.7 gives 23.1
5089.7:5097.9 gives 25.2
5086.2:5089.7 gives 21.2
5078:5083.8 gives 28.7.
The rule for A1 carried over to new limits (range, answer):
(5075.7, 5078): 20.8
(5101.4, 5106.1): 20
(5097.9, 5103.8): 19.2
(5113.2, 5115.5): 21.6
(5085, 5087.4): 19.7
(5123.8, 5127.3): 20.1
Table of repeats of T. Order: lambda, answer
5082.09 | 21.7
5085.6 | 19.7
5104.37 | 23.1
